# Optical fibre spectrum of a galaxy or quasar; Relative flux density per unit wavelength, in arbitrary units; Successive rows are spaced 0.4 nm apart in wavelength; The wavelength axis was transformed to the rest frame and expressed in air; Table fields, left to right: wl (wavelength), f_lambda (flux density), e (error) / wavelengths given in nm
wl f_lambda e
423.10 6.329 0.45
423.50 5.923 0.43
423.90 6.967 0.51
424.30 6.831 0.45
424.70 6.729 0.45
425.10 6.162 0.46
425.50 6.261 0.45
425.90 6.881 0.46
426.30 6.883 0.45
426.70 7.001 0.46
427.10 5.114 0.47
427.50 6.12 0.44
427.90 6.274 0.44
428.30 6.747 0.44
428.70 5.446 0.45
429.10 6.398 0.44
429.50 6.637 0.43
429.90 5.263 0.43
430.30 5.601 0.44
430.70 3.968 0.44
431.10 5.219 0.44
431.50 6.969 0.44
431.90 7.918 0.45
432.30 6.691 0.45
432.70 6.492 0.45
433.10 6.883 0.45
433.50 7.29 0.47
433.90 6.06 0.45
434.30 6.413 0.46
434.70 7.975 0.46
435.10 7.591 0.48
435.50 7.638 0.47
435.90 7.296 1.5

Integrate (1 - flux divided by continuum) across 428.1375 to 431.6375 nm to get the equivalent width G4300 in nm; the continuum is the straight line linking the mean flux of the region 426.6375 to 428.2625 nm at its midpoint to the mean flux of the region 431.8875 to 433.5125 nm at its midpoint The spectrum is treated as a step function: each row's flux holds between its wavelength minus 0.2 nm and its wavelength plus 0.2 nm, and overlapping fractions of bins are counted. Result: 0.38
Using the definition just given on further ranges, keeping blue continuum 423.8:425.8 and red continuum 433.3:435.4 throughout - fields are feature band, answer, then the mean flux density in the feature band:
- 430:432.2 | 0.314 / 5.94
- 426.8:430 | 0.341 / 6.05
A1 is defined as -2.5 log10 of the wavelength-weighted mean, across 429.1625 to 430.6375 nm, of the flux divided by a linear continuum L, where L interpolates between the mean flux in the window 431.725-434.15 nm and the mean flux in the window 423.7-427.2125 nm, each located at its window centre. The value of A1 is 0.18 mag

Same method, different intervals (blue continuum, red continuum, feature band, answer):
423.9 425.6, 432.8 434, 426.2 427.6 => 0.062 mag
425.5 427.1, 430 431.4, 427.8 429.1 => -0.056 mag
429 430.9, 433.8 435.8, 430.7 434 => -0.031 mag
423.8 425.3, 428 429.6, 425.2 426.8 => -0.029 mag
